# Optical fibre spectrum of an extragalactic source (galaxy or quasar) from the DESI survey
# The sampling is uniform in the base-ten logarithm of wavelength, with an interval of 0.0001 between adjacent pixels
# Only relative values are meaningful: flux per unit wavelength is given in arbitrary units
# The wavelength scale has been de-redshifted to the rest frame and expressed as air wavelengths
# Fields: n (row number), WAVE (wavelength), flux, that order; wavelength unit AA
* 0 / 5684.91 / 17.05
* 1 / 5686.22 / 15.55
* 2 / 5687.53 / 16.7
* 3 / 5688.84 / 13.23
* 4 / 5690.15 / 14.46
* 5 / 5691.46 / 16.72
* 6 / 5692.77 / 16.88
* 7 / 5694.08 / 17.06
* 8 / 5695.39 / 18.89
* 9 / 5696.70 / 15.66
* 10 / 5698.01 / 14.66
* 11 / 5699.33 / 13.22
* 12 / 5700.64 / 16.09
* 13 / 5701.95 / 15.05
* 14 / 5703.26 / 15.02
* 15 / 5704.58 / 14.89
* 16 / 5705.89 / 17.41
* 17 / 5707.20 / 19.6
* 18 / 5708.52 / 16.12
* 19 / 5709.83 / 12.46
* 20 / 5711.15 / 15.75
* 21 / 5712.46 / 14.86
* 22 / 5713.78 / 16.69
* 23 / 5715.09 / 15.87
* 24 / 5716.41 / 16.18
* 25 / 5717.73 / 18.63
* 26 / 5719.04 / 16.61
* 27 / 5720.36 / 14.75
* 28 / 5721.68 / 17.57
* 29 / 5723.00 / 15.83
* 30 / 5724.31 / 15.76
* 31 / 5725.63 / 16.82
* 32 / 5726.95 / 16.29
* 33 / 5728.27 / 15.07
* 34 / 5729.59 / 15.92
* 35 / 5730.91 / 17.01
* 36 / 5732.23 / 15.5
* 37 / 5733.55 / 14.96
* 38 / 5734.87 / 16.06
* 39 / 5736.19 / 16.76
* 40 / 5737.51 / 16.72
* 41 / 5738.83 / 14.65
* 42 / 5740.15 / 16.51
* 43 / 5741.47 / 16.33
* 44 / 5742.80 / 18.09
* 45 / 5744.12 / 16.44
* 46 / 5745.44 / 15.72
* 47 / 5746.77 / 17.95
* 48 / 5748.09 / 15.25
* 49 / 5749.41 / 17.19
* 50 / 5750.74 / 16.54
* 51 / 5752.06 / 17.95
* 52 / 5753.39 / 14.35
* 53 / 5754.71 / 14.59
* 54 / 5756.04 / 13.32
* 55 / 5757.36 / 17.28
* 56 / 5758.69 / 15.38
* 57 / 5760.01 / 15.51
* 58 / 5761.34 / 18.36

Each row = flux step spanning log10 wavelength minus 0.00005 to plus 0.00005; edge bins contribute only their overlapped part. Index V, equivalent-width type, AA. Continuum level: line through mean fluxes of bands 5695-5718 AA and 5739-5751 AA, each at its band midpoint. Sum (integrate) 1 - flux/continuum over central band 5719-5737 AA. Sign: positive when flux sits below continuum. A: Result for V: 0.2 AA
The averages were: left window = 15.9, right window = 16.6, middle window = 16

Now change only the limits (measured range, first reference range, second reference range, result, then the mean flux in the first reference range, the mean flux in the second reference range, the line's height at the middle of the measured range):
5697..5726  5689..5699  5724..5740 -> 0.3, 16.1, 16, 16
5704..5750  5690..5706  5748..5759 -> -1.2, 15.8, 15.8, 15.8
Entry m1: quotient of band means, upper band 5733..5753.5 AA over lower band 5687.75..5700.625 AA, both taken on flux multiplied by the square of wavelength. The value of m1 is 1.06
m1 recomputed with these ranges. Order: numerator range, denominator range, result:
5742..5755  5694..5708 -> 1.04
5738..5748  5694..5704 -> 1.07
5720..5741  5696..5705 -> 1.08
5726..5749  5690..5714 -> 1.03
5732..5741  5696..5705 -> 1.08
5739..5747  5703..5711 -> 1.06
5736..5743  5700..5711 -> 1.05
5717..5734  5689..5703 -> 1.04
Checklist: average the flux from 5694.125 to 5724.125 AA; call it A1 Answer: 16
